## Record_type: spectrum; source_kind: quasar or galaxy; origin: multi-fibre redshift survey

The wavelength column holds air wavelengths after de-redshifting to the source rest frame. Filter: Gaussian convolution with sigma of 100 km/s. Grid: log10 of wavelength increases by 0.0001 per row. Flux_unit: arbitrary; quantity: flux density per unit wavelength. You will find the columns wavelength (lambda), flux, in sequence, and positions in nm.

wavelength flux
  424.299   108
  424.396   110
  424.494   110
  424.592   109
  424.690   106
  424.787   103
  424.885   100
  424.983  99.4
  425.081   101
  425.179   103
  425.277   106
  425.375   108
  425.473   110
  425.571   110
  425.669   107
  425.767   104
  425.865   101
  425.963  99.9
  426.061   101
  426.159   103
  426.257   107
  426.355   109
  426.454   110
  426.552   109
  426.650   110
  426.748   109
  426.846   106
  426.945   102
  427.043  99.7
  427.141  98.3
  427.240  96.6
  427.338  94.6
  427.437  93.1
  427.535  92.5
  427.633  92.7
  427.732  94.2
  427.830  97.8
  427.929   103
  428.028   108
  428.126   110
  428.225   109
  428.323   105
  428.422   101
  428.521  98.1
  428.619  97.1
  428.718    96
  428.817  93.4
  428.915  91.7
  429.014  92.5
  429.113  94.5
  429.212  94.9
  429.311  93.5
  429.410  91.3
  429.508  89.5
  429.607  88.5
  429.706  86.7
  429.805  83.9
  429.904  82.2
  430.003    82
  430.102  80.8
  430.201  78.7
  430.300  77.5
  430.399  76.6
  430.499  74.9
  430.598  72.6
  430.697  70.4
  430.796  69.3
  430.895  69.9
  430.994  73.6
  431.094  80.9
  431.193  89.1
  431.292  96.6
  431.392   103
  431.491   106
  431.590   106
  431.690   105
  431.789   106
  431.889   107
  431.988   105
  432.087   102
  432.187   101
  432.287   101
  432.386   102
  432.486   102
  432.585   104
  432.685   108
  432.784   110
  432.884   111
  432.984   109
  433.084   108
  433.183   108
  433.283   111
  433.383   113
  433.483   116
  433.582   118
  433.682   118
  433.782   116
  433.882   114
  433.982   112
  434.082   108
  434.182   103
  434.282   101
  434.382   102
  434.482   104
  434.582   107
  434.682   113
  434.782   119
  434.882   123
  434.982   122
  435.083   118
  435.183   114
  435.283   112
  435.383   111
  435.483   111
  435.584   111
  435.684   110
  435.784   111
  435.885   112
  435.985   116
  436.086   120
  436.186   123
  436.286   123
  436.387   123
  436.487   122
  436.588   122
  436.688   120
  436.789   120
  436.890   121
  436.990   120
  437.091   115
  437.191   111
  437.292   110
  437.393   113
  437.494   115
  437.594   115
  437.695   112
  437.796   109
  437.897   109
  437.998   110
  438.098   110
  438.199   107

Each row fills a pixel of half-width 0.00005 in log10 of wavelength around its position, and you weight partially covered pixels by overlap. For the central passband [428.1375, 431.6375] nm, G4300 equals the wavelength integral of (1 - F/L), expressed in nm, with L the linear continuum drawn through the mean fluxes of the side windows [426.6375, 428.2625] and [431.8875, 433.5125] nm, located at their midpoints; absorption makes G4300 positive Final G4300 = 0.50 nm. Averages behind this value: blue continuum 101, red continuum 107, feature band 88.7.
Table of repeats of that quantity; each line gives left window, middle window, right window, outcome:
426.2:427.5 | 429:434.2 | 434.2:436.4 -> 0.60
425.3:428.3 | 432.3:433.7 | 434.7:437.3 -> 0.04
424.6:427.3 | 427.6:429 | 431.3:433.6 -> 0.07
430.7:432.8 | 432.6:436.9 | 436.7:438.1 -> -0.32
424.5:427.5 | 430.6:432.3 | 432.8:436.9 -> 0.27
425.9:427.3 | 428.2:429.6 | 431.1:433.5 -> 0.12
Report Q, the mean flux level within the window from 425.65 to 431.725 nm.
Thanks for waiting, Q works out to 94.4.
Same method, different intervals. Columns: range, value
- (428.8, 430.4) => 87.2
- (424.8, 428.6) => 103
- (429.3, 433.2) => 92.7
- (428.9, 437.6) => 104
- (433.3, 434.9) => 111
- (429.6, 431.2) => 78.1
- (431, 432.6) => 100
